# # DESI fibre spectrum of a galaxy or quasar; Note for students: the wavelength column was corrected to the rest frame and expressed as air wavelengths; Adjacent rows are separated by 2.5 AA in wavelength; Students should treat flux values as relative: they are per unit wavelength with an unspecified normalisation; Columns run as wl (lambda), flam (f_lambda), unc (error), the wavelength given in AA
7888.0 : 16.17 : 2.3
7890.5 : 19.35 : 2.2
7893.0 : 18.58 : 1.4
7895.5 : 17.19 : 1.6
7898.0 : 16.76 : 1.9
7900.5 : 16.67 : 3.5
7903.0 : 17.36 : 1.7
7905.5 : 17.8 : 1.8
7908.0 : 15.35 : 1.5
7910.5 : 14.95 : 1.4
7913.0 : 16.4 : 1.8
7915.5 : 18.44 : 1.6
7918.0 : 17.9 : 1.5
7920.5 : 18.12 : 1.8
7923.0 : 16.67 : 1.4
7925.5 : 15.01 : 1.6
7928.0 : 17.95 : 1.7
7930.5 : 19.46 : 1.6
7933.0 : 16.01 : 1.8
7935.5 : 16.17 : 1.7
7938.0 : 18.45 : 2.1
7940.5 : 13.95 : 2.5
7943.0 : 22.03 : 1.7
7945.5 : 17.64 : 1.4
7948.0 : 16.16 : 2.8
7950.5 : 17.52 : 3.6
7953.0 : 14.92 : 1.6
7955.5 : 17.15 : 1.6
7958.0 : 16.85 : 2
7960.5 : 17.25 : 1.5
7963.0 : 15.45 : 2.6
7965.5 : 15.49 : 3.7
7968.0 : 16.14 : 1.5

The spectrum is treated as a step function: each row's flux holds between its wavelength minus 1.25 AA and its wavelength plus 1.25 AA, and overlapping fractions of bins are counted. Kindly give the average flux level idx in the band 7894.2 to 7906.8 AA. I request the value 17.2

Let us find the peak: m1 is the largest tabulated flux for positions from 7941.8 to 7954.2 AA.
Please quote 22.03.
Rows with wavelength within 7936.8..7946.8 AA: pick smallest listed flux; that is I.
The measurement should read 13.95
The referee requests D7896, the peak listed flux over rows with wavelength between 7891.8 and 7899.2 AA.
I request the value 18.58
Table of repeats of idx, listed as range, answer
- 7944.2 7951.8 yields 17.1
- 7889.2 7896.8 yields 18.3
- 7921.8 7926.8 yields 15.9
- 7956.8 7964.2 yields 16.5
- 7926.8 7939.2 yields 17.6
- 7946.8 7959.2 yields 16.5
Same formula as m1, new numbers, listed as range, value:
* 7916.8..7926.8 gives 18.12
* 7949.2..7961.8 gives 17.52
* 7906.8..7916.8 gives 18.44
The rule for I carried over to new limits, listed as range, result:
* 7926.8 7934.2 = 16.01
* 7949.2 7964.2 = 14.92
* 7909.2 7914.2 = 14.95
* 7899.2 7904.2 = 16.67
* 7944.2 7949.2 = 16.16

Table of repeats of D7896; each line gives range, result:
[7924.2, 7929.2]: 17.95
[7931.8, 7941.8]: 18.45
